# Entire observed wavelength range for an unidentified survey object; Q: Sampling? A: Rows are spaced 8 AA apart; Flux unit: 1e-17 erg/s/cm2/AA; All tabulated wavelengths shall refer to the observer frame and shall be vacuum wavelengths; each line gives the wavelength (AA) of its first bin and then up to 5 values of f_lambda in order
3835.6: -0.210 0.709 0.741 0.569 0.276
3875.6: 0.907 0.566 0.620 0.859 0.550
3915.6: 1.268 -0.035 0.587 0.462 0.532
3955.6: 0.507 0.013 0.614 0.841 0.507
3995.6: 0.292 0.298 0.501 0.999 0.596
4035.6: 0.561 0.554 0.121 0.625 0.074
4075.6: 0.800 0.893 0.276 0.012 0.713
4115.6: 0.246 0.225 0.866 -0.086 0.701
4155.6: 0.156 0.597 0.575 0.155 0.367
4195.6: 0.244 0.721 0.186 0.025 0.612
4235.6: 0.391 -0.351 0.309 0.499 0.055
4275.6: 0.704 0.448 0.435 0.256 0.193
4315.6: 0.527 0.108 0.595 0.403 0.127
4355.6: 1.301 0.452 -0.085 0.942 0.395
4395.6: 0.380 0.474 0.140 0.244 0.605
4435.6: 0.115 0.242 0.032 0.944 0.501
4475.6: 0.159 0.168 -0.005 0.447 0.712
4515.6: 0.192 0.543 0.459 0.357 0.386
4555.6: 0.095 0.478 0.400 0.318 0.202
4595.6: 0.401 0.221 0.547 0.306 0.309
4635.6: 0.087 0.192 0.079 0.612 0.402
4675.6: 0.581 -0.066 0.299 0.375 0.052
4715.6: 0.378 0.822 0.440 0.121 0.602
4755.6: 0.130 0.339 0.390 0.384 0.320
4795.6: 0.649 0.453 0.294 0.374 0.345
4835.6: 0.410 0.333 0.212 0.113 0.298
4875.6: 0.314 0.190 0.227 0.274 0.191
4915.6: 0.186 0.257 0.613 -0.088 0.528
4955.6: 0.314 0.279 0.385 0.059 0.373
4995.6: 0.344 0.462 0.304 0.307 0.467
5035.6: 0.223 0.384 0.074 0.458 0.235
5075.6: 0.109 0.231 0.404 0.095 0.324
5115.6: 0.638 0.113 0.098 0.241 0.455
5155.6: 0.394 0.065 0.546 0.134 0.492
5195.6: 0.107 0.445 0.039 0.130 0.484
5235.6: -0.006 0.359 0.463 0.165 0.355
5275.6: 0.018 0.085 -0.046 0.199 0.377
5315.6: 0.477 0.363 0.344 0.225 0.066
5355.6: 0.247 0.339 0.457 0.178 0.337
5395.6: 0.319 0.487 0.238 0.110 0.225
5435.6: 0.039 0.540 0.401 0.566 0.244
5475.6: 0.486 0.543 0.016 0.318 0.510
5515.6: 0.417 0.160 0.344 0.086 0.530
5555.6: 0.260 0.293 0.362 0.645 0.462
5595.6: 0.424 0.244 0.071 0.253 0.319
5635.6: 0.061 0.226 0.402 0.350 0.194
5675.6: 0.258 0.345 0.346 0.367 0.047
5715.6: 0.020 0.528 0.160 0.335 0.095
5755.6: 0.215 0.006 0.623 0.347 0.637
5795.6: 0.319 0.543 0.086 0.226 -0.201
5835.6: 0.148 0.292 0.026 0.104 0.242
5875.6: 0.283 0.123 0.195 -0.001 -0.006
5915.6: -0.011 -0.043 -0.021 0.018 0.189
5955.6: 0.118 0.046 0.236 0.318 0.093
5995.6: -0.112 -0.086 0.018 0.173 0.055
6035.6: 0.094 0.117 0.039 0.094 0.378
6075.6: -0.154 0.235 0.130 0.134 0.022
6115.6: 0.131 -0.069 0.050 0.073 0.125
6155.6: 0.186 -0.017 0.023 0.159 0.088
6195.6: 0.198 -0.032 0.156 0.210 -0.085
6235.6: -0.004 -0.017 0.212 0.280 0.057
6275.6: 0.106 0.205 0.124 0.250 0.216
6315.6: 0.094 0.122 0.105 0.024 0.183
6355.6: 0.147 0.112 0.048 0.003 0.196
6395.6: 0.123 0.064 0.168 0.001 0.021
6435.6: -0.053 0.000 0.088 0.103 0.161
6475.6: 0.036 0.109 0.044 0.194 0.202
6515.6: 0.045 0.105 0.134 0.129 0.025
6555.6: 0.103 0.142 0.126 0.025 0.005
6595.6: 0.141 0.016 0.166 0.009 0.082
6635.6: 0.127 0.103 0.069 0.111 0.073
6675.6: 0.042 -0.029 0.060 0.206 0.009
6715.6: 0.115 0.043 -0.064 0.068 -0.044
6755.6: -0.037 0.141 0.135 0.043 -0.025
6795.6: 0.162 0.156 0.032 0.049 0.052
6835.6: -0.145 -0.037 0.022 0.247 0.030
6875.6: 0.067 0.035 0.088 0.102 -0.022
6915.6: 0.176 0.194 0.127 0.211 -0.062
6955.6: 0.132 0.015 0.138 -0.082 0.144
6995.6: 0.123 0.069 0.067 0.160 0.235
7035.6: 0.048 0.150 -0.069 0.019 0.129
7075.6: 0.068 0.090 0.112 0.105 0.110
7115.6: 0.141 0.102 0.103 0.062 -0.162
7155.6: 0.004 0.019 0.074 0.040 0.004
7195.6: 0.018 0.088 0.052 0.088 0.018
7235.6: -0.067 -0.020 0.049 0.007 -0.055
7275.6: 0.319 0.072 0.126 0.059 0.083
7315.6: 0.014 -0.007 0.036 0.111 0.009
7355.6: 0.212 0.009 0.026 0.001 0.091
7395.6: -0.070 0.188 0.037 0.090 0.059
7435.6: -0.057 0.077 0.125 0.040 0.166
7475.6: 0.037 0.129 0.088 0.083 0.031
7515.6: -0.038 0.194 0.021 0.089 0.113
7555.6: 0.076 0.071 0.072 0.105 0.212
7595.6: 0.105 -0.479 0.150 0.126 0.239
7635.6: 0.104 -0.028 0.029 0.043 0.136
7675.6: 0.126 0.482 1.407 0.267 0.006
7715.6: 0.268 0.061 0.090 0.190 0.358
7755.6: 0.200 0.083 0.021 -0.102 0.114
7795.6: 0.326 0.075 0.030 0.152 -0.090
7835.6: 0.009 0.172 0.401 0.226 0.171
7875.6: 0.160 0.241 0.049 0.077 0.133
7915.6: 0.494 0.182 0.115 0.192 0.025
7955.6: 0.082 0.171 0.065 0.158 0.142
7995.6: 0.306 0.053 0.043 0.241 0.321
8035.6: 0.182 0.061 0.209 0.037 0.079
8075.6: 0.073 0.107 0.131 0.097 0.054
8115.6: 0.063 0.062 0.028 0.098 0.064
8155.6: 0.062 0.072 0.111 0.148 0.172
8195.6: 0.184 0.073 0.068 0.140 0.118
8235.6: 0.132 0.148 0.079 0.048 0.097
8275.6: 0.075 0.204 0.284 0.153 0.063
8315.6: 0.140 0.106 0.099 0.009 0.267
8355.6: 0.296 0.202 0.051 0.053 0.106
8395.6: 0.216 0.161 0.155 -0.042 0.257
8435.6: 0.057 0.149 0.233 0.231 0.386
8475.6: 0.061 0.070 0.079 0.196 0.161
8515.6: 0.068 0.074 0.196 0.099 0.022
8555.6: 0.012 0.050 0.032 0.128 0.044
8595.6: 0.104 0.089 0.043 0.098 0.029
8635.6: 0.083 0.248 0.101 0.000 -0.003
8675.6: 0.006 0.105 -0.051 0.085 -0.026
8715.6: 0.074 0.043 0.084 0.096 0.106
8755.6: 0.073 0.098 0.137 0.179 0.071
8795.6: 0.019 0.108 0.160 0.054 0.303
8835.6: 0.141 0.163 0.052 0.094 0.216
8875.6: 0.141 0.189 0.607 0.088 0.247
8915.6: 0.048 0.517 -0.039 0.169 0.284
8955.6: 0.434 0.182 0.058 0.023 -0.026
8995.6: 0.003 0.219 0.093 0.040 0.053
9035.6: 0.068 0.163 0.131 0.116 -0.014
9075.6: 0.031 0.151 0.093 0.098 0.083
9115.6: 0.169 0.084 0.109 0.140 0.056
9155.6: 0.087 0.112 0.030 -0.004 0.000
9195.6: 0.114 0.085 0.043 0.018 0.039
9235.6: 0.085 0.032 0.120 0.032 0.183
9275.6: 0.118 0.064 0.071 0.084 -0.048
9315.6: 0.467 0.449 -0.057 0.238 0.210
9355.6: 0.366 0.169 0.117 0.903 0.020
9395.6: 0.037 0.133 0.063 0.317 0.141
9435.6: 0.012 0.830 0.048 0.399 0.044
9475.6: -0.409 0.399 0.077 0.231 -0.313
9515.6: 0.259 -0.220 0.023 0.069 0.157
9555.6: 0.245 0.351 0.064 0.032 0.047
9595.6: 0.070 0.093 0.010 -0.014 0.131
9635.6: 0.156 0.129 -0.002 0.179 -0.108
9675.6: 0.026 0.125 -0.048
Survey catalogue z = 1.06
